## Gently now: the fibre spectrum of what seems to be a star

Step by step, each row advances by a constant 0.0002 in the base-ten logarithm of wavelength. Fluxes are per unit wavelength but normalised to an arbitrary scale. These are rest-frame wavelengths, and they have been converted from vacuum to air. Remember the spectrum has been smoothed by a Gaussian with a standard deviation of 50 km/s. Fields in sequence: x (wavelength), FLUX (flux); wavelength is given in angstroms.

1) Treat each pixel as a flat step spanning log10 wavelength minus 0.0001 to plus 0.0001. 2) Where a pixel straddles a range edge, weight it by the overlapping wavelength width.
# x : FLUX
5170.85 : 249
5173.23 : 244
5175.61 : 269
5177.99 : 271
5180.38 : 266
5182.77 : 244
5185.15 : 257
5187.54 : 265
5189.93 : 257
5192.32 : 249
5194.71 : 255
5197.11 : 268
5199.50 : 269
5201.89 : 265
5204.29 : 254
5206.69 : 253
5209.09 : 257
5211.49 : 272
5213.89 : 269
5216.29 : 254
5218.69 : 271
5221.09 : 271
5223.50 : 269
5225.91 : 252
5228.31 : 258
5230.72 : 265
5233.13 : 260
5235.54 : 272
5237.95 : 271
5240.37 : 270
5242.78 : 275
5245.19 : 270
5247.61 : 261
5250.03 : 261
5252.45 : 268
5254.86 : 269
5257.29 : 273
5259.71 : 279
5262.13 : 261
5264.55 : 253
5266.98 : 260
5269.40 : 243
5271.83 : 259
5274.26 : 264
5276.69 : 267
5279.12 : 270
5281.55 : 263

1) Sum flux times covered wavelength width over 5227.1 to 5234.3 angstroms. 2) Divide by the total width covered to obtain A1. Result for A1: 261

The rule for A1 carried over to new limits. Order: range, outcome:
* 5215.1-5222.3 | 265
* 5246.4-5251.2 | 261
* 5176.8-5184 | 260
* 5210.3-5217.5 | 265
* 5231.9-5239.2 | 267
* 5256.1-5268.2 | 265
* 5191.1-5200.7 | 260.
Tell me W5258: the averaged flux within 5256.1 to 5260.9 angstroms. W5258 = 276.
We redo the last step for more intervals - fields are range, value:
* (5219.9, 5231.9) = 263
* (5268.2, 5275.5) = 255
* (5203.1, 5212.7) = 259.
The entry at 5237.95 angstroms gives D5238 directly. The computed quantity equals 271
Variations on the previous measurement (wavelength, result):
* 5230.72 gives 265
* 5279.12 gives 270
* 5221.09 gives 271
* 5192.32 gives 249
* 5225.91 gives 252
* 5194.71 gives 255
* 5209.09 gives 257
